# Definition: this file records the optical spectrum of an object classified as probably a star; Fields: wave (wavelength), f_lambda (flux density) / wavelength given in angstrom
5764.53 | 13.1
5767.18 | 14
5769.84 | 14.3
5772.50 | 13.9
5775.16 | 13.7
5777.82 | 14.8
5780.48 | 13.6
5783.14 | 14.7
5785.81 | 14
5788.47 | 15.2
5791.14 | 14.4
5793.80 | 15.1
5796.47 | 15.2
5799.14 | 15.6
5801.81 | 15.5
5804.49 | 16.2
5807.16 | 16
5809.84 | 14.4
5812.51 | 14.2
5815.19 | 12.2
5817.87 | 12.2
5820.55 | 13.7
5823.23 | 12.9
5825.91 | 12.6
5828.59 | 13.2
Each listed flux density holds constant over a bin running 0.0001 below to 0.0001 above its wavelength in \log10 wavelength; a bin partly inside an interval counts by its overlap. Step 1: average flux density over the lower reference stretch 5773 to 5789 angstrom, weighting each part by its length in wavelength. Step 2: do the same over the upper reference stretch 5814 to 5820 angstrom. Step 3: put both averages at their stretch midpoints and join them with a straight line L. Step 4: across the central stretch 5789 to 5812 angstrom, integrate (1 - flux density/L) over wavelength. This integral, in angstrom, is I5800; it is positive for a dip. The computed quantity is -3.5 angstrom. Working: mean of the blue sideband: 14.3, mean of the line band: 15.3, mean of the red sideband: 12.4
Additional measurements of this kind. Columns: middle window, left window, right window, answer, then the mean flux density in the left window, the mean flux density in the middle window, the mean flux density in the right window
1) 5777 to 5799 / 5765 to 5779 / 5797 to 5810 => 0.27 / 14.1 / 14.7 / 15.6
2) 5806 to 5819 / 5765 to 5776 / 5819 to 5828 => -0.54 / 13.9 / 13.8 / 13.1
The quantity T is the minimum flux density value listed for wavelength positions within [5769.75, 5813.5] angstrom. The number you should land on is 13.6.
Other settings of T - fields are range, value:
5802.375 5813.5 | 14.2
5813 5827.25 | 12.2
